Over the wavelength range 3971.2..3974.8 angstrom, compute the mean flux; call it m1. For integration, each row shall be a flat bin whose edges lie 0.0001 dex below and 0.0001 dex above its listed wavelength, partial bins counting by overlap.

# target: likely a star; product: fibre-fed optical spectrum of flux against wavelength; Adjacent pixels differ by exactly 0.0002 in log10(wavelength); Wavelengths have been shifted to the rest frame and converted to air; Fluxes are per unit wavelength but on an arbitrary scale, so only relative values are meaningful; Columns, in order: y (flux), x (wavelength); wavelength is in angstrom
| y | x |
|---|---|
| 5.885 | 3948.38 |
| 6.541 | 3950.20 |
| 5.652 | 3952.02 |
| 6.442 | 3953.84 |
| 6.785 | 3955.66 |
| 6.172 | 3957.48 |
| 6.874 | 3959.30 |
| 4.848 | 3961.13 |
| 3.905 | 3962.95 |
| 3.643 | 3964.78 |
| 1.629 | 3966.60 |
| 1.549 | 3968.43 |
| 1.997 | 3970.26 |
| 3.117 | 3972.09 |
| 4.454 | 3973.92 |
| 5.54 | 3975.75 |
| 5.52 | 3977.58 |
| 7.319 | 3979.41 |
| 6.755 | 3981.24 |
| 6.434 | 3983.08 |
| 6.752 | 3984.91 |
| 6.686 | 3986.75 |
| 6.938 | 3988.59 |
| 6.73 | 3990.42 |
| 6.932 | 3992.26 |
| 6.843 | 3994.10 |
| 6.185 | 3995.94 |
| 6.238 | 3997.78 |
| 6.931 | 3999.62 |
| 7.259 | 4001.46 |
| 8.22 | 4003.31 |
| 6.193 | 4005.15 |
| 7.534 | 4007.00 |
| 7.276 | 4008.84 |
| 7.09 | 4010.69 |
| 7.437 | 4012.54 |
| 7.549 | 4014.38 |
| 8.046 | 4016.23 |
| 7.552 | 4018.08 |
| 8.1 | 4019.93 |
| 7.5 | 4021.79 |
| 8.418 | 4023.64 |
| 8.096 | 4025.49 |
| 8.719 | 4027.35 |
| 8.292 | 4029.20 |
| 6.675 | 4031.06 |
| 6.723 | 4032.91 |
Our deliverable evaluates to 3.78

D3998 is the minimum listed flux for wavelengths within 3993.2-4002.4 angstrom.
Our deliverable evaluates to 6.185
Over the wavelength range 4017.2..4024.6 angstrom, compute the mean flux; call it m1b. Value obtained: 7.89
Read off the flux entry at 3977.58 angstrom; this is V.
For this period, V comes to 5.52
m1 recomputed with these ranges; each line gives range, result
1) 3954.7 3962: 6.18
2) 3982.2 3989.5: 6.7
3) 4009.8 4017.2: 7.54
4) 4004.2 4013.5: 7.12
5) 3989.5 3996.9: 6.67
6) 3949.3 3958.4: 6.32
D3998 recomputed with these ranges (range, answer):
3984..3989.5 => 6.686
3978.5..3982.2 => 6.755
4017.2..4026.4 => 7.5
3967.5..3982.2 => 1.549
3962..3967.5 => 1.629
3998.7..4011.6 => 6.193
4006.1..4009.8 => 7.276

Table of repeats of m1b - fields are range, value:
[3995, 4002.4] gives 6.65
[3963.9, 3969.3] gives 2.27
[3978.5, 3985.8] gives 6.82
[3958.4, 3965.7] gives 4.81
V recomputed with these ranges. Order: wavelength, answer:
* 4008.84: 7.276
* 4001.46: 7.259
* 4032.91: 6.723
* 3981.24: 6.755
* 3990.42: 6.73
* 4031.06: 6.675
